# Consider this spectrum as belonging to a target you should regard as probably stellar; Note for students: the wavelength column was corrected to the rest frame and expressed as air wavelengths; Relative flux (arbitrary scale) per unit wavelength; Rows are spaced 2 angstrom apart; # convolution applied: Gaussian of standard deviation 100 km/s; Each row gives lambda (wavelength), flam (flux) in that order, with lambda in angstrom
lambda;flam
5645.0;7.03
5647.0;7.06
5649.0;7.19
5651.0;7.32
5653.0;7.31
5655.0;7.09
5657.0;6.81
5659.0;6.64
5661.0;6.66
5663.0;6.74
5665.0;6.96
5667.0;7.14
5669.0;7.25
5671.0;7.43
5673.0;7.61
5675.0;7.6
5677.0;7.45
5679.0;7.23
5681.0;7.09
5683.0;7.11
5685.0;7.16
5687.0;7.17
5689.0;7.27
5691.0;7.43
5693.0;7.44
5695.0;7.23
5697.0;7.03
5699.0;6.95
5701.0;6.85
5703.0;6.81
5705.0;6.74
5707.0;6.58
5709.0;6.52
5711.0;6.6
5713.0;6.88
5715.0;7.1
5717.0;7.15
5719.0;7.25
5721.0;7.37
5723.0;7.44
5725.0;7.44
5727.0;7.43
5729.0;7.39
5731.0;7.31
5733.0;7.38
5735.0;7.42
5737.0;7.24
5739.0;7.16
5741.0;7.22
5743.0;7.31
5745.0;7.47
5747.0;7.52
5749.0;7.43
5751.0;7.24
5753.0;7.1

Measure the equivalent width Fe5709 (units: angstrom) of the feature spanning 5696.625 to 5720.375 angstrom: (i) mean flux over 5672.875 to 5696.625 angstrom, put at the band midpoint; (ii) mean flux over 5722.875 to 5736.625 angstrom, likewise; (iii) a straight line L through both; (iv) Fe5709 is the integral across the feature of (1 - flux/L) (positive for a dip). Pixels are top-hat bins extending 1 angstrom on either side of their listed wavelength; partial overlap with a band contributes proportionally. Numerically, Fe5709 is 1.53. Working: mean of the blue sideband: 7.3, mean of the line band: 6.88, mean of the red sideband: 7.39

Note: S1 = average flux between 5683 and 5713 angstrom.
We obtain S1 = 6.99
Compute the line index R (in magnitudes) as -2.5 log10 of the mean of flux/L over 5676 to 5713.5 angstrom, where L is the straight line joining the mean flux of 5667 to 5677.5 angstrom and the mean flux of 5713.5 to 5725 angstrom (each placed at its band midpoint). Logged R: 0.05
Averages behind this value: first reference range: 7.44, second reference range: 7.26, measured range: 7.03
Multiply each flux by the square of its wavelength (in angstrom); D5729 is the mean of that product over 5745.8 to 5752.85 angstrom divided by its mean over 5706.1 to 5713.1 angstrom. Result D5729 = 1.13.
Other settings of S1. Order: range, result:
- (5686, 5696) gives 7.31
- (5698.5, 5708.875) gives 6.76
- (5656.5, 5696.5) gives 7.17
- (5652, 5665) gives 6.88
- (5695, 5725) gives 6.97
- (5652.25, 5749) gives 7.16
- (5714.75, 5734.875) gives 7.34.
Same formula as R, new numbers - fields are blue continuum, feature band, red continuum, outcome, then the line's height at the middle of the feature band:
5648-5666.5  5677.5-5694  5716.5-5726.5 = -0.02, 7.14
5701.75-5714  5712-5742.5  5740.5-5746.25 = -0.03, 7.05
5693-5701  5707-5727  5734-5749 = 0.02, 7.2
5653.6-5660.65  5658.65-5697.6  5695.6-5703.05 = -0.05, 6.9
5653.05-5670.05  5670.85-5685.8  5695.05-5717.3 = -0.07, 6.9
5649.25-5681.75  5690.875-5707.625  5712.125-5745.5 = 0.03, 7.22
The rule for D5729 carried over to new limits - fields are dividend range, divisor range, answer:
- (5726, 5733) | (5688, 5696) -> 1.02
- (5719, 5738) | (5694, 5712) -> 1.09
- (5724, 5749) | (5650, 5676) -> 1.06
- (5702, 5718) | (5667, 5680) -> 0.93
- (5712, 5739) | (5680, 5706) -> 1.04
